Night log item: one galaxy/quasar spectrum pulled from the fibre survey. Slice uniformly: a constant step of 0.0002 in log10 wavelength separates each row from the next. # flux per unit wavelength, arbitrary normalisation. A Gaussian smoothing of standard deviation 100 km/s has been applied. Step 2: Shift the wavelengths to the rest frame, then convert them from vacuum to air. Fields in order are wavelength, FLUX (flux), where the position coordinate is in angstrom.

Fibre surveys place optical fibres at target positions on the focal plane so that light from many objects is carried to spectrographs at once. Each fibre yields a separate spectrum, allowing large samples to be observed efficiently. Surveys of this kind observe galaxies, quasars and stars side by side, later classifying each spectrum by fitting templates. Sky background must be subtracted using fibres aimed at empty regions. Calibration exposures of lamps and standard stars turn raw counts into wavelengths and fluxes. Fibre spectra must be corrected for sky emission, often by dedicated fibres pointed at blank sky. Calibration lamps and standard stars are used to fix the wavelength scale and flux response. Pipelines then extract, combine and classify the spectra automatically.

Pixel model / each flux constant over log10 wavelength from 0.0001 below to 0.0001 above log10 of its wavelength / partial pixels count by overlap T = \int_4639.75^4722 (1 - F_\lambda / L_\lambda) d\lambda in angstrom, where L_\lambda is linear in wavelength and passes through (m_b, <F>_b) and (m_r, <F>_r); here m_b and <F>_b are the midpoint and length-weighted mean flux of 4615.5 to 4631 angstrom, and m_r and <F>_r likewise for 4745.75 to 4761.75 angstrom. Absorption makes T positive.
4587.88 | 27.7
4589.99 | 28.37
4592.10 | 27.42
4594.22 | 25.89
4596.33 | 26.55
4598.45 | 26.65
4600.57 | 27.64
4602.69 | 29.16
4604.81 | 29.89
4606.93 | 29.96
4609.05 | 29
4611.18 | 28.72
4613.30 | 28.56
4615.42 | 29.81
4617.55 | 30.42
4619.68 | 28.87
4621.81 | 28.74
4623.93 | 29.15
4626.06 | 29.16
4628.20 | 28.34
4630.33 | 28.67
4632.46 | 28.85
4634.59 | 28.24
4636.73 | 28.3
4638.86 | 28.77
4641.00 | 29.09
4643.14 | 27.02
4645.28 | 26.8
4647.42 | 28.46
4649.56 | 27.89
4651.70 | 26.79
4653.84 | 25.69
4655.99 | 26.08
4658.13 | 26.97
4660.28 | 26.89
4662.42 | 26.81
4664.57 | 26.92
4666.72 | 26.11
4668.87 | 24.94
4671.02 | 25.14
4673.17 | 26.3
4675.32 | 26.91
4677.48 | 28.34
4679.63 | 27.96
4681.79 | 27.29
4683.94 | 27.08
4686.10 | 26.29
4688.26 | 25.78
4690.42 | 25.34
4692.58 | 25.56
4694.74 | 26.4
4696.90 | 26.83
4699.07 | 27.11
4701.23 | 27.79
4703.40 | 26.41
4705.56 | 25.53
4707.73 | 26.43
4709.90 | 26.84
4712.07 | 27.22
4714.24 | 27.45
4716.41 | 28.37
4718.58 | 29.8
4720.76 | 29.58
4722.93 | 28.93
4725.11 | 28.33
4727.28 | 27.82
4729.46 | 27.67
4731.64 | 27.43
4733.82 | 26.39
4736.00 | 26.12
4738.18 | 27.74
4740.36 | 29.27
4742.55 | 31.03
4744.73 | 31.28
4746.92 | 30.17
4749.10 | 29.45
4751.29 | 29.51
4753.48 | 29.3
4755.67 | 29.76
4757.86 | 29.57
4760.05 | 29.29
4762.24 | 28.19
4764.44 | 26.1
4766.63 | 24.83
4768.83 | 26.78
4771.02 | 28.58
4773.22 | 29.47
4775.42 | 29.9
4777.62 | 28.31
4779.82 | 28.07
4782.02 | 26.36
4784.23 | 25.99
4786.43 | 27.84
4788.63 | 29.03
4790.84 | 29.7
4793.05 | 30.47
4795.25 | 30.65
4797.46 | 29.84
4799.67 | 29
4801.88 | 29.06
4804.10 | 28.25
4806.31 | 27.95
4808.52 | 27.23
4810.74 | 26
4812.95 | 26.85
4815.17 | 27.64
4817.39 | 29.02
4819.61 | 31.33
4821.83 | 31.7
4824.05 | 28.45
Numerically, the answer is 6.54 angstrom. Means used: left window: 29.1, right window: 29.5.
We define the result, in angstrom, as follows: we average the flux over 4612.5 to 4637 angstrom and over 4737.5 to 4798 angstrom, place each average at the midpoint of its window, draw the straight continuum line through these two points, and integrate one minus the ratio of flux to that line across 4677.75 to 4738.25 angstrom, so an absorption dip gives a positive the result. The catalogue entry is 3.5 angstrom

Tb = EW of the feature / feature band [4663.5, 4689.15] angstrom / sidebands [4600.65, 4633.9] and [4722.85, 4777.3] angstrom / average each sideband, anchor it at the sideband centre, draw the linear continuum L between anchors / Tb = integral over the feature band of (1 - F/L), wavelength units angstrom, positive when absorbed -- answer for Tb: 1.99 angstrom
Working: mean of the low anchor 29.1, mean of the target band 26.6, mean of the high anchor 28.5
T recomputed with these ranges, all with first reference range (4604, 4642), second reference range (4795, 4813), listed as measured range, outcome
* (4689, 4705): 1.3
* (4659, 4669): 0.8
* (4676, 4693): 1.2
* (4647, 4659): 0.8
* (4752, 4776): 0.1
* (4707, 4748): 0.4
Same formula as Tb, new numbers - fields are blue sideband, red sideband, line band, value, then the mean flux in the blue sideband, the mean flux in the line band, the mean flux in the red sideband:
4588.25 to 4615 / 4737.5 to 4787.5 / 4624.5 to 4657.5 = 0.5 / 28.2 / 27.9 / 28.6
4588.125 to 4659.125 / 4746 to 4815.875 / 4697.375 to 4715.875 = 0.9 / 28.2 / 26.9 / 28.4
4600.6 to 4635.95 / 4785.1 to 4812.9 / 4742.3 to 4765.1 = -0.5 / 29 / 29.4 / 28.7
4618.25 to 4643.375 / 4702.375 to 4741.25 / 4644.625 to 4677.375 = 2.0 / 28.7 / 26.6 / 27.6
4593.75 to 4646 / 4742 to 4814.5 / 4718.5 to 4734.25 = 0.2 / 28.5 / 28.2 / 28.6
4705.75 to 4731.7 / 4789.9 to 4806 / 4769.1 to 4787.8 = 0.7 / 27.9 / 28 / 29.5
